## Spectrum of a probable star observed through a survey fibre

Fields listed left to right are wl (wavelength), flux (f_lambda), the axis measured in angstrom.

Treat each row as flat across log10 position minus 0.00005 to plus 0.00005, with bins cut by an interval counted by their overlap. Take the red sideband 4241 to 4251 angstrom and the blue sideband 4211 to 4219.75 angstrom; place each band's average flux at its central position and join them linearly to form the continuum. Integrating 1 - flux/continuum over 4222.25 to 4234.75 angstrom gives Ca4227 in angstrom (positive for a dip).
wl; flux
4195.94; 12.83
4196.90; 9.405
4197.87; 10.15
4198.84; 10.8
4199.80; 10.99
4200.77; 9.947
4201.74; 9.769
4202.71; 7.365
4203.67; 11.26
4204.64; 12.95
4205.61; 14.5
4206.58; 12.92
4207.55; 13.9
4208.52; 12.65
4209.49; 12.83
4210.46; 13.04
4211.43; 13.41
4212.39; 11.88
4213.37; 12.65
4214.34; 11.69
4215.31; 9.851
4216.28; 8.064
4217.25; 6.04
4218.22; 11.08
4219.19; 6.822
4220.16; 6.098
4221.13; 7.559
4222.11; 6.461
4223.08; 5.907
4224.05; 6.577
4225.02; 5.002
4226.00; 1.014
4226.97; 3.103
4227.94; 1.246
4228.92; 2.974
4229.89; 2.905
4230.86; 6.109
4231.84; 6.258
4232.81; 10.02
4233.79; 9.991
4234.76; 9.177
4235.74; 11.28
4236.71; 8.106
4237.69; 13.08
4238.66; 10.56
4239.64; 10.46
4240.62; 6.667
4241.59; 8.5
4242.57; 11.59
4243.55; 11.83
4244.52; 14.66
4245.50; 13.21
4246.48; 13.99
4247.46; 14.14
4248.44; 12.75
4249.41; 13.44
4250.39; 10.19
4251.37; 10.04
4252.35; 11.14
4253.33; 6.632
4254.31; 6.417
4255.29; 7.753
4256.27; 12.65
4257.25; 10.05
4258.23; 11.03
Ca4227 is 6.6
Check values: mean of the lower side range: 10.1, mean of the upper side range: 12.3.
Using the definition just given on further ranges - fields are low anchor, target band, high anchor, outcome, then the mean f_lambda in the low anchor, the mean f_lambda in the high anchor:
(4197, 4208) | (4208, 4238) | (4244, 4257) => 8.3 angstrom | 11.2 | 11.3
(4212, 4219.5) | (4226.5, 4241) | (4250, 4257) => 3.1 angstrom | 9.79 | 9.27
